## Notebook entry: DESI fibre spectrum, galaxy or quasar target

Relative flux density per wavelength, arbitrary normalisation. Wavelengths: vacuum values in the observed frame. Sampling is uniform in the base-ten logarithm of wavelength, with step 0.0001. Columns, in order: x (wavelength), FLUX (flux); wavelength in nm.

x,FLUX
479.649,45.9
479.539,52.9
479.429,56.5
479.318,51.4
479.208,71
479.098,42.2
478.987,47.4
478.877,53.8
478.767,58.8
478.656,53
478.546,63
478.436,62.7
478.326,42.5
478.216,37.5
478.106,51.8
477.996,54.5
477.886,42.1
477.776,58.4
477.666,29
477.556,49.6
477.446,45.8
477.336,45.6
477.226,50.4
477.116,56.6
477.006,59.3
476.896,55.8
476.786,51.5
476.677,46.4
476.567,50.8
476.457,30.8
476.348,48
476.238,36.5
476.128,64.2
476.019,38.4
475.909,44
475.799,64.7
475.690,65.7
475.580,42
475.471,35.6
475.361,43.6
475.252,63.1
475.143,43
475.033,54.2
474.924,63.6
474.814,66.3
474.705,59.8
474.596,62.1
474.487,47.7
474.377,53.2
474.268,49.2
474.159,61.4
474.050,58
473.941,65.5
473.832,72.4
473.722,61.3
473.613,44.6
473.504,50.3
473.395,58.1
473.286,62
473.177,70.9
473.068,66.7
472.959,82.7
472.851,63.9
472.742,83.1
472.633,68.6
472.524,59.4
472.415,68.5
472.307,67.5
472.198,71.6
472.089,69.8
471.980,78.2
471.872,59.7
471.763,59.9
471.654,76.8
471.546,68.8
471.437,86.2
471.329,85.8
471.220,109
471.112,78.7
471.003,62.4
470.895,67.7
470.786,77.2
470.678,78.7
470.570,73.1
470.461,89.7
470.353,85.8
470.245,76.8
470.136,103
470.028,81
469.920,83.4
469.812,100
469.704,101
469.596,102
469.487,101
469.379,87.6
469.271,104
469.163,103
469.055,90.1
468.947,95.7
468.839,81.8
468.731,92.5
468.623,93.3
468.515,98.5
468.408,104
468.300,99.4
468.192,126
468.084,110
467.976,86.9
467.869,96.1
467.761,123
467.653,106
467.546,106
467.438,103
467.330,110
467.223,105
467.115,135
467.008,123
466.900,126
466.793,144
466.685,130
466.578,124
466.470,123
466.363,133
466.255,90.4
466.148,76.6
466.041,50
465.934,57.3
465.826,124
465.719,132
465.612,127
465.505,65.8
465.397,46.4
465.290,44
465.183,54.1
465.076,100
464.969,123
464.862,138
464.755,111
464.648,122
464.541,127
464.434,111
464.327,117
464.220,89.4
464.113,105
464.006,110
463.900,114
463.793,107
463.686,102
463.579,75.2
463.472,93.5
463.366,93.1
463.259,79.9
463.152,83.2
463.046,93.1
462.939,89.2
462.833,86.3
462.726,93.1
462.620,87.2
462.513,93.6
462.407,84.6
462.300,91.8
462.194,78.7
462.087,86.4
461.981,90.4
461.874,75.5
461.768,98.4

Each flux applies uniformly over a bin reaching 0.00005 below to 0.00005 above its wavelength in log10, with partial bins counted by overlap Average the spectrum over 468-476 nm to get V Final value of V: 74.3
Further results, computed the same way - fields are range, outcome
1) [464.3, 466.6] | 99.3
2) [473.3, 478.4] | 51.7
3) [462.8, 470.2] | 101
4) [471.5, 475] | 64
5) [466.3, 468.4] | 116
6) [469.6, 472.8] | 78.7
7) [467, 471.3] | 95.9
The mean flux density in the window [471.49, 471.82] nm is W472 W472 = 68.4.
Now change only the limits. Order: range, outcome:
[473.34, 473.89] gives 57.3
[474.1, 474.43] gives 54.7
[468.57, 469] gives 90.8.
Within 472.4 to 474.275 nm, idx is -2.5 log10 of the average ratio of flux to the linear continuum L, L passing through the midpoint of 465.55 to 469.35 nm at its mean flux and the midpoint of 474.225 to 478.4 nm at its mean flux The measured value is 0.084 mag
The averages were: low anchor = 106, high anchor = 50.1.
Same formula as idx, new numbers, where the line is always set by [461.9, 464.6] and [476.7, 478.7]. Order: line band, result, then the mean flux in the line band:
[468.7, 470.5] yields -0.23 mag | 92.9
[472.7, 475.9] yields 0.04 mag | 58.8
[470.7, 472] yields -0.09 mag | 75.9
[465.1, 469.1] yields -0.21 mag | 101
